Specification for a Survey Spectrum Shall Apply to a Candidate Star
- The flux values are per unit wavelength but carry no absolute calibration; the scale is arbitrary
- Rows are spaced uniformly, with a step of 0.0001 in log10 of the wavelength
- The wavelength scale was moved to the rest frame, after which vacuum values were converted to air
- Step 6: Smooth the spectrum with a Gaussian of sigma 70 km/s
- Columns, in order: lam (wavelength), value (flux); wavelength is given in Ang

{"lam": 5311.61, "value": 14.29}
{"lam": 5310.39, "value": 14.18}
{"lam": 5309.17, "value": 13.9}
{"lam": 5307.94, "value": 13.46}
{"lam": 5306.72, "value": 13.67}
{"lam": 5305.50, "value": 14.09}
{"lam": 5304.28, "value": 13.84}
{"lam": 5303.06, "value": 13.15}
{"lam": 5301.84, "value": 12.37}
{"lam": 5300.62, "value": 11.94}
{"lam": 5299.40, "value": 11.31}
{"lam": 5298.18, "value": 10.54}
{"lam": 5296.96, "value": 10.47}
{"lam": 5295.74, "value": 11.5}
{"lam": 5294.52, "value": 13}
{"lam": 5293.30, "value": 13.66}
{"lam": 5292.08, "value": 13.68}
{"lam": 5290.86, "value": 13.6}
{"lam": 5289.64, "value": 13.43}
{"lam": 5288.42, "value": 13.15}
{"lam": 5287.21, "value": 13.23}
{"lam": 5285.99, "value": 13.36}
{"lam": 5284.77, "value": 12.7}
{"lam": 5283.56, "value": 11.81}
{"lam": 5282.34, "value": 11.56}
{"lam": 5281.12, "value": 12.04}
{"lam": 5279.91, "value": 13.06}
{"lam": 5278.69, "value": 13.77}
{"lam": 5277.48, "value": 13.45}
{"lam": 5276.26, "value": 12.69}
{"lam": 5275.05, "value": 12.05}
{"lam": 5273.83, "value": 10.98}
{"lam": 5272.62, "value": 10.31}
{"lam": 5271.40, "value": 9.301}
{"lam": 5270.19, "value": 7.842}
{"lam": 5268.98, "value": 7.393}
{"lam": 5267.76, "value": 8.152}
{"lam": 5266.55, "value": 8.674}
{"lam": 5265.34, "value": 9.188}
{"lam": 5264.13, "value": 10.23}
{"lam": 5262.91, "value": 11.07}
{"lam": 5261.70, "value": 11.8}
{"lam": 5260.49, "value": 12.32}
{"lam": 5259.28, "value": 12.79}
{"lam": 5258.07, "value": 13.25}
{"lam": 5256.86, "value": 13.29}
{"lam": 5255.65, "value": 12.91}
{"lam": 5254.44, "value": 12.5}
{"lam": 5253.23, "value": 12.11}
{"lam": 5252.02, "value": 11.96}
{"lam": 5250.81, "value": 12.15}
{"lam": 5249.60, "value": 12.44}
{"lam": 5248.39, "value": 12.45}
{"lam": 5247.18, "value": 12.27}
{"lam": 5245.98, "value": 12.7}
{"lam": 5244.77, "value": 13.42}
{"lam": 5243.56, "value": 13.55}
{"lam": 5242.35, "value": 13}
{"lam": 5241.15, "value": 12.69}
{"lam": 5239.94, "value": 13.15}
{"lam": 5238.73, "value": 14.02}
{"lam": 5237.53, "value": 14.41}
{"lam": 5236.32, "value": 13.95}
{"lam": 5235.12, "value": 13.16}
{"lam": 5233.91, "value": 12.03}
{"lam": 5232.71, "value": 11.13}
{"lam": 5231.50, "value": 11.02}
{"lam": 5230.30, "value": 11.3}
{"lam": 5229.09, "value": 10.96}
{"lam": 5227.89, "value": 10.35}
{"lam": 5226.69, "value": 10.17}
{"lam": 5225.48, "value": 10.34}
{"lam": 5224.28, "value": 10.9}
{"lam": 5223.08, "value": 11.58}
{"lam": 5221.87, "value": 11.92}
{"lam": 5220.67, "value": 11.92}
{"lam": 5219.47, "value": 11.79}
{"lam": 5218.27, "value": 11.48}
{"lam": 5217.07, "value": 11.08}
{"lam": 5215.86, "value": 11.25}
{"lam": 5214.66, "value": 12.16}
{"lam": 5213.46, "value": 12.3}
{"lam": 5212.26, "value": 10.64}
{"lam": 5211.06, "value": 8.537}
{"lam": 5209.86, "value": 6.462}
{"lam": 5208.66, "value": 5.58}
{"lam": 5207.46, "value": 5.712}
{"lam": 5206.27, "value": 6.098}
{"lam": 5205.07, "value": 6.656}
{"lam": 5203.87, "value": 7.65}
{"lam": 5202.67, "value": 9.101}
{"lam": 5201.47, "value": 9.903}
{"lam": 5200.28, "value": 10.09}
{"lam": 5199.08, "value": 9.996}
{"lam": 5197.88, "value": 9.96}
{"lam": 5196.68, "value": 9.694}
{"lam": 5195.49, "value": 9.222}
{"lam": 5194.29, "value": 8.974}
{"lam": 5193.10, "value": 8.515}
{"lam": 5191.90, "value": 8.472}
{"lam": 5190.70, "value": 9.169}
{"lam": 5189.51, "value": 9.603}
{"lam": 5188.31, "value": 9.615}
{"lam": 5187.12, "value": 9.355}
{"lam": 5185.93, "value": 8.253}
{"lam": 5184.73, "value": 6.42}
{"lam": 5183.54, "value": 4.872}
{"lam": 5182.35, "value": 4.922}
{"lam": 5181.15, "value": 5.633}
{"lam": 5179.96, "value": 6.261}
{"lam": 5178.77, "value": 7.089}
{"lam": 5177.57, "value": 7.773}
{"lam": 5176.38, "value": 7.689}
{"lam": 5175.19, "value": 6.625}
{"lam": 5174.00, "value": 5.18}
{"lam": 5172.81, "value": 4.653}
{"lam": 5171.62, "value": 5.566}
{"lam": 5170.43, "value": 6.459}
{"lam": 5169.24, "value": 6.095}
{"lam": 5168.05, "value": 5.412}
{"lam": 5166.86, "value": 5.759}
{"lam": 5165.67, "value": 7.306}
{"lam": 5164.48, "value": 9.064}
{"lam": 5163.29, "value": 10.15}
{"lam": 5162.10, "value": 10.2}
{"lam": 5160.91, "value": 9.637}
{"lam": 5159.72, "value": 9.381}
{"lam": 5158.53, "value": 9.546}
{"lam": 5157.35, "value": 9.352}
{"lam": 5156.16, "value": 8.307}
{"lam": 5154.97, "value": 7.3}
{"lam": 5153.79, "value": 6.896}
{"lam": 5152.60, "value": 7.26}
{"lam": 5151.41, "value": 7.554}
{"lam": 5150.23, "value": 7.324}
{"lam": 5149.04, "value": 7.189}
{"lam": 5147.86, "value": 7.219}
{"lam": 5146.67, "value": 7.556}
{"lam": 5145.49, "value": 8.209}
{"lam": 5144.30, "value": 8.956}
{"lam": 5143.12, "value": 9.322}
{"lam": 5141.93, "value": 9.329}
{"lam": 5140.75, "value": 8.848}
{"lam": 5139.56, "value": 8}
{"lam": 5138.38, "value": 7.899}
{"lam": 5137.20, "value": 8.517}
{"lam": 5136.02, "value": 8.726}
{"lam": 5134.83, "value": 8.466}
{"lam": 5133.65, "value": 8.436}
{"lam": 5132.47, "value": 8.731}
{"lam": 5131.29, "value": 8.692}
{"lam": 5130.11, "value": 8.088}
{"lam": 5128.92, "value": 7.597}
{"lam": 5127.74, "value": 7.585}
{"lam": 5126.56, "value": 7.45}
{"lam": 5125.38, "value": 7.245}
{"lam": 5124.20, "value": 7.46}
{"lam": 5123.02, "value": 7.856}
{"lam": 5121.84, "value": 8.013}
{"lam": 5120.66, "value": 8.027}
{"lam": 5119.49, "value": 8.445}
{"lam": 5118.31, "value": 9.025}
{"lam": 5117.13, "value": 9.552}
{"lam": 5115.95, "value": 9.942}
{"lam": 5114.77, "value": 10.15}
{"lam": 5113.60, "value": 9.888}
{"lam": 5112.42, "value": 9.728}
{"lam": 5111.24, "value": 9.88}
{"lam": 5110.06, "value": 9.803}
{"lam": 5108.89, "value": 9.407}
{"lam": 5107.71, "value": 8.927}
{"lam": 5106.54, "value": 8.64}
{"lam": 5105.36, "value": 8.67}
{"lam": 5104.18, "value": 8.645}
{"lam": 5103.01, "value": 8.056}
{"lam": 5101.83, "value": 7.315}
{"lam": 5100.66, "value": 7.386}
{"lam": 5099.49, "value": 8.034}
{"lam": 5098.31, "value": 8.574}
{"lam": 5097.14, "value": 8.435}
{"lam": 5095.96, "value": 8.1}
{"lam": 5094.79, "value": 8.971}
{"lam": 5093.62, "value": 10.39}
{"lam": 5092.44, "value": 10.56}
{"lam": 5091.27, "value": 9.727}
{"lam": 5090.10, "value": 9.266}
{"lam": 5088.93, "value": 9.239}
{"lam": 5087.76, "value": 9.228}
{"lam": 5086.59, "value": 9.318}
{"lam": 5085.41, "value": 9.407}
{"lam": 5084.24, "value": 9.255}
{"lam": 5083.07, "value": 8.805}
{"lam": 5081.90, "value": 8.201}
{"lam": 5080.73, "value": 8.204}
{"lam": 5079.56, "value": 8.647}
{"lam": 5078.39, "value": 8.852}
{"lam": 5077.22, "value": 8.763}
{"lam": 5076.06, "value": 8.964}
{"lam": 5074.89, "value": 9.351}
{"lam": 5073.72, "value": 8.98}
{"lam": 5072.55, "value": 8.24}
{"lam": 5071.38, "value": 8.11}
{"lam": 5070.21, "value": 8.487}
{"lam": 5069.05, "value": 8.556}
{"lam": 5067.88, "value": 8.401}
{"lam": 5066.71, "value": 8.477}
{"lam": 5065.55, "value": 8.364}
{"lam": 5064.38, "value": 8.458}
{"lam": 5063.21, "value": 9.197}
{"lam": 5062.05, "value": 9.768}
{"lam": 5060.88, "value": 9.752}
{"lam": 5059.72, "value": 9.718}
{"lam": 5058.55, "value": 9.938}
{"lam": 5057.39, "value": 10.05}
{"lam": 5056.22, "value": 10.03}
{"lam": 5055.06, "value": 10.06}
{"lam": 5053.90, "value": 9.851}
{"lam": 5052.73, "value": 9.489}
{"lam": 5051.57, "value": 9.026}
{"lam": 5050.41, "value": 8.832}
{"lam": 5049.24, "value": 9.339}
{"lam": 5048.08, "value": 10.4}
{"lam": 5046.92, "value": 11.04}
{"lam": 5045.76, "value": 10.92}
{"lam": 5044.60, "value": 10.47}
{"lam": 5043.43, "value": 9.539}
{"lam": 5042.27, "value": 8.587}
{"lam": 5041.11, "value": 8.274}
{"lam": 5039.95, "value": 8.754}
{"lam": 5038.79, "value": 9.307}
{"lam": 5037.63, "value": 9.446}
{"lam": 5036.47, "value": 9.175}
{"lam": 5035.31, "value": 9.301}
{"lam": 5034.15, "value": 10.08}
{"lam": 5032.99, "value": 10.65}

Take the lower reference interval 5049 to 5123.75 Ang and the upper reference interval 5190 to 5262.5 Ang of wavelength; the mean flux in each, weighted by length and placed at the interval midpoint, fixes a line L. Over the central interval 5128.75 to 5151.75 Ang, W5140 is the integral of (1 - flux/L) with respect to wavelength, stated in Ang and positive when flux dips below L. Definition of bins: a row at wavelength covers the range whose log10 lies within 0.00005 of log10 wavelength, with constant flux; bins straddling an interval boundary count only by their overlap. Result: 3.6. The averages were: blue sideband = 9.01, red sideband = 11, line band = 8.25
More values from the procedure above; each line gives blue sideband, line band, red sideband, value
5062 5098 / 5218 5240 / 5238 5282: -1.0 Ang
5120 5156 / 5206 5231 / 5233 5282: 1.2 Ang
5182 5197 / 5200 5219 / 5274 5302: 0.2 Ang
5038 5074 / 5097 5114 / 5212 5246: 2.2 Ang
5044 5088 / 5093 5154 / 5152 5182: -2.0 Ang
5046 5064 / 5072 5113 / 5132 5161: 1.1 Ang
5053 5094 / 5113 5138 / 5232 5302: 3.7 Ang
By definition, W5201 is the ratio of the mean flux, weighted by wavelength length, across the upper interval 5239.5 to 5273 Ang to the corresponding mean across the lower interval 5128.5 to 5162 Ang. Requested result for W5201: 1.38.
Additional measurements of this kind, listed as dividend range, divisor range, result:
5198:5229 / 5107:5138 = 1.13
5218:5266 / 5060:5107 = 1.37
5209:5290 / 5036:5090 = 1.27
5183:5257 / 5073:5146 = 1.21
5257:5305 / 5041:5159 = 1.34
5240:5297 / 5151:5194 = 1.59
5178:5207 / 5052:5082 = 0.90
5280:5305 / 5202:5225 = 1.30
